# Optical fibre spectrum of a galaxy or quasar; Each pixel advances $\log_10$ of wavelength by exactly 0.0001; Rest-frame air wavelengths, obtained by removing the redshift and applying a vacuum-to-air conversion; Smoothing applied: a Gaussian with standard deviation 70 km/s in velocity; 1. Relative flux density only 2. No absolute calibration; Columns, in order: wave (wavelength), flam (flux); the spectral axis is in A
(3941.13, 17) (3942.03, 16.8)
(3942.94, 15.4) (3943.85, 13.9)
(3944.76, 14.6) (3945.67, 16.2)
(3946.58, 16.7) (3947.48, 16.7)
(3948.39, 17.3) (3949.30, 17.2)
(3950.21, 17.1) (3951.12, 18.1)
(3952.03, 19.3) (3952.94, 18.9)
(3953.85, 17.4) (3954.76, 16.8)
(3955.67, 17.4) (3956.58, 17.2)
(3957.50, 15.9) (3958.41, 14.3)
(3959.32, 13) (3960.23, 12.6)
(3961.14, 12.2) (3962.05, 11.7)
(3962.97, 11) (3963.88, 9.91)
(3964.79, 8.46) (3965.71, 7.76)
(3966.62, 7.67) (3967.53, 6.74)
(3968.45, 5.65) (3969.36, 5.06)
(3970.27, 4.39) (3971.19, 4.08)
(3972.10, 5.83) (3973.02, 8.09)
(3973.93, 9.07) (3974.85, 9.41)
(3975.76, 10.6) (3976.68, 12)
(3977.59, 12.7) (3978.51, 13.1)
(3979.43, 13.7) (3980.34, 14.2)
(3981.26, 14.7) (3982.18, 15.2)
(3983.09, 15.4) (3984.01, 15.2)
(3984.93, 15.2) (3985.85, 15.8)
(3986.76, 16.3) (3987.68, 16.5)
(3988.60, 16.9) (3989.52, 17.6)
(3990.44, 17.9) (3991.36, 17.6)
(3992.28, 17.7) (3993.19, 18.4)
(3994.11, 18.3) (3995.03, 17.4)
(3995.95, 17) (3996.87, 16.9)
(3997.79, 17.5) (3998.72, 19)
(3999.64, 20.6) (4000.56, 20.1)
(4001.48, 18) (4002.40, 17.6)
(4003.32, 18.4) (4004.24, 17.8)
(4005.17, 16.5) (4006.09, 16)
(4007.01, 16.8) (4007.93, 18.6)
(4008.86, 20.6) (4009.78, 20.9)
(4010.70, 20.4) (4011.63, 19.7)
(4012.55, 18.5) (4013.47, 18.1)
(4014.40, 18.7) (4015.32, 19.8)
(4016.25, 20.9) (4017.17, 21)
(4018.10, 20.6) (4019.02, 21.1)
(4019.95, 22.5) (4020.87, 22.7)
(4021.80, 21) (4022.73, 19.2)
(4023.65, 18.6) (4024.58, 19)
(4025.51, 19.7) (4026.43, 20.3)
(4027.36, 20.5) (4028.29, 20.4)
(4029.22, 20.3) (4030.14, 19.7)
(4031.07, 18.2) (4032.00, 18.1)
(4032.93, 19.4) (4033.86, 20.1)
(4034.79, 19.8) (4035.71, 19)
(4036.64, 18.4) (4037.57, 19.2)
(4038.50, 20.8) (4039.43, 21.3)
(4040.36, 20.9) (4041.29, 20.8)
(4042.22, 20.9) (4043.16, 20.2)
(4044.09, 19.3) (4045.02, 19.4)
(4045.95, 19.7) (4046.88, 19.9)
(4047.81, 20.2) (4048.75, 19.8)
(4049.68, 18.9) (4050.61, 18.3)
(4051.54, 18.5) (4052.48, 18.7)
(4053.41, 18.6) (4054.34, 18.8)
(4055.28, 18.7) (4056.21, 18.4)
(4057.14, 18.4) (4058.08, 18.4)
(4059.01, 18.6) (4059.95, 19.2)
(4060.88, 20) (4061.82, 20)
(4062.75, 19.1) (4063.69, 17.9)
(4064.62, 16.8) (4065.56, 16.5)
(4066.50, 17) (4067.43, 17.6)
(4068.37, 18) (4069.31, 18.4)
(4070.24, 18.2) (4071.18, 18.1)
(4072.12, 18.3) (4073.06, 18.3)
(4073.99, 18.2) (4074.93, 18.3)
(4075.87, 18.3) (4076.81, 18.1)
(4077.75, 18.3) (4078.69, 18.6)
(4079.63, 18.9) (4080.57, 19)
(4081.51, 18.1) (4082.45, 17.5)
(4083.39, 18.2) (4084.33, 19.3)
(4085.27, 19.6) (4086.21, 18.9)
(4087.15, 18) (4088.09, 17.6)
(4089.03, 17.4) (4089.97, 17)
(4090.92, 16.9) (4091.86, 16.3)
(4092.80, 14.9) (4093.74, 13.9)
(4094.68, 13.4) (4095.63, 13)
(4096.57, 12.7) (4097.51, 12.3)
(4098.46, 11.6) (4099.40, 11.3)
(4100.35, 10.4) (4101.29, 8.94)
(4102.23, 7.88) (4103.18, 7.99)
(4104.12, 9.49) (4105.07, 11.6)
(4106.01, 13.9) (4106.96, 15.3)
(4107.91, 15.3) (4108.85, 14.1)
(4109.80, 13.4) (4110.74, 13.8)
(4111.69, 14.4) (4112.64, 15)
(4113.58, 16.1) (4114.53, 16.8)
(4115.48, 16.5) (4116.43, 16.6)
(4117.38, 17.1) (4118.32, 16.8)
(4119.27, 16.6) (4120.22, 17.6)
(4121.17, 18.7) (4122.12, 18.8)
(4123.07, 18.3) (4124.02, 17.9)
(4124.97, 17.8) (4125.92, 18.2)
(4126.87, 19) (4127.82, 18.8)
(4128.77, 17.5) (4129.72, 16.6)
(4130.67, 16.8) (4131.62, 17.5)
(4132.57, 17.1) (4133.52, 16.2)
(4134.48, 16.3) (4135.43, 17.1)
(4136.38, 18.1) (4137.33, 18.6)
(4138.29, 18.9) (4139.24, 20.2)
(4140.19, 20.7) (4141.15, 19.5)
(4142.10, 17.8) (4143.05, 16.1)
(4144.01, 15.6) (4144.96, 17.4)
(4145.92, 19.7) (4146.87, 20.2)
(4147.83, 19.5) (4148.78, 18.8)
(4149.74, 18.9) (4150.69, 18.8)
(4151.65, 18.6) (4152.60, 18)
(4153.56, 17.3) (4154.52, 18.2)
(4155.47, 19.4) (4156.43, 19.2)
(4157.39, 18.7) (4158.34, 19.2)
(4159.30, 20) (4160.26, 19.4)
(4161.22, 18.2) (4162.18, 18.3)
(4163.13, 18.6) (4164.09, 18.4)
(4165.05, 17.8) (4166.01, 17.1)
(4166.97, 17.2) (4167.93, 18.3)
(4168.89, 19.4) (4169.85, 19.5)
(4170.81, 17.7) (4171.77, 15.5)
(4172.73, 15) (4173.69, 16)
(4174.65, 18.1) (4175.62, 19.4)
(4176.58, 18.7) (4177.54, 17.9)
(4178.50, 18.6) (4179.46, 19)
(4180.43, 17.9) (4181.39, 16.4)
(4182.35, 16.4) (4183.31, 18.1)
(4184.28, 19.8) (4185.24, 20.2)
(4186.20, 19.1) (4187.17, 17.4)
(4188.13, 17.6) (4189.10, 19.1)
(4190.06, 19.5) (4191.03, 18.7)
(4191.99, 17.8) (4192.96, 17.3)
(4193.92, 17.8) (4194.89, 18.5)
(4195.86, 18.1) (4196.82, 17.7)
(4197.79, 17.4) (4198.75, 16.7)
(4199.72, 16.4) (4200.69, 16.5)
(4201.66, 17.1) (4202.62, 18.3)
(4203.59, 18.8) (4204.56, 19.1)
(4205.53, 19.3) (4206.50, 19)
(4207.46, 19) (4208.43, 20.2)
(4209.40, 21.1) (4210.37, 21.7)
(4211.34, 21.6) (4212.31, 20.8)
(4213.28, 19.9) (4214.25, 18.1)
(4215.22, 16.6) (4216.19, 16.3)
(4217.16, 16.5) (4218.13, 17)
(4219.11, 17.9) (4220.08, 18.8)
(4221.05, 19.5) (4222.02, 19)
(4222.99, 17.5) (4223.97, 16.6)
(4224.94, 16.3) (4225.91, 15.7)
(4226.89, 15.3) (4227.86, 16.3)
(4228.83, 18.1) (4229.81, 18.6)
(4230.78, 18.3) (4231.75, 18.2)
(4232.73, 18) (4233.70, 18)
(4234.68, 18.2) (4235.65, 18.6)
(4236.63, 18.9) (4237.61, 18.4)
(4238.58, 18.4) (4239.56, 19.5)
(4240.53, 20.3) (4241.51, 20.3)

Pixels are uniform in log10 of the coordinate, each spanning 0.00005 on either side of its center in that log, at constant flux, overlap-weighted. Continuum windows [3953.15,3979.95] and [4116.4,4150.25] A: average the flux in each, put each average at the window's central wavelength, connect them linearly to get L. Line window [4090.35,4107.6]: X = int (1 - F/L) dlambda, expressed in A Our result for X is 4.3 A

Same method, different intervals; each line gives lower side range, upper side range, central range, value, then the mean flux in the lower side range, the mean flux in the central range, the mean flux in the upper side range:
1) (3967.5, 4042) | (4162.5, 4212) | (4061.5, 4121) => 5.6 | 17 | 16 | 18.3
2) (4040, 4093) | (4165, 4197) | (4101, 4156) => 4.6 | 18.5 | 16.7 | 18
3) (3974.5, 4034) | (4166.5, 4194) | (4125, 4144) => 0.1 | 17.9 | 17.9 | 18.1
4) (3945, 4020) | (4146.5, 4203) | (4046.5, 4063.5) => -2.6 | 15.4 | 19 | 18.2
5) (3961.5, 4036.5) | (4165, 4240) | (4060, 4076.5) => -1.3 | 16.2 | 18.2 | 18.1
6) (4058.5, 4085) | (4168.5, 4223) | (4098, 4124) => 5.7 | 18.3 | 14.3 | 18.3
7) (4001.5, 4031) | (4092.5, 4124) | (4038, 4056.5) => -2.0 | 19.5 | 19.6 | 14.1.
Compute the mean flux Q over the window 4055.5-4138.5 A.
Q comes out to 16.5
